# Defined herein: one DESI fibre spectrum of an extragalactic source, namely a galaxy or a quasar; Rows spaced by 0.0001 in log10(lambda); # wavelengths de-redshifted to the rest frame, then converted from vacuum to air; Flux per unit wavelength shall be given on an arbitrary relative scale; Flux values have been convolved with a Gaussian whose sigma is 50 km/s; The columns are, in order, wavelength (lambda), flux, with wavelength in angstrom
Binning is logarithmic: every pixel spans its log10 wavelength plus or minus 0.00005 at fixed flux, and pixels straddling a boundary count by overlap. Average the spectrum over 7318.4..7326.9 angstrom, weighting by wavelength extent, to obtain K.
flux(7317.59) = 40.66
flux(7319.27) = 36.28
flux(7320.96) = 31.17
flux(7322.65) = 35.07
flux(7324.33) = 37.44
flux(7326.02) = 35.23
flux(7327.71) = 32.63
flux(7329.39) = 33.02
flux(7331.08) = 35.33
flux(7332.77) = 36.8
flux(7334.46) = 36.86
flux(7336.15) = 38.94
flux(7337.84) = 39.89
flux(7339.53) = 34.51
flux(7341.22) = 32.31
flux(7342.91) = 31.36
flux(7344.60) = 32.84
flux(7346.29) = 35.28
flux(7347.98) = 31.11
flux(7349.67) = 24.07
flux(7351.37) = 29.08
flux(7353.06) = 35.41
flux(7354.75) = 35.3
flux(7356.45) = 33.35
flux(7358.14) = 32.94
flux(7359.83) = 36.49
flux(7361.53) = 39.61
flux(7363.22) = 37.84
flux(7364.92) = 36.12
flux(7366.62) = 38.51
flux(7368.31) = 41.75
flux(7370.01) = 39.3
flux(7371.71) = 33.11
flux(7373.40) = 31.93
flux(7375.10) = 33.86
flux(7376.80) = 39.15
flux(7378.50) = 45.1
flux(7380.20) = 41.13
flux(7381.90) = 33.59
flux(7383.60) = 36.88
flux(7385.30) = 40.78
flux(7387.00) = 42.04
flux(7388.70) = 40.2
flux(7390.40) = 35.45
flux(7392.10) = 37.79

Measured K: 35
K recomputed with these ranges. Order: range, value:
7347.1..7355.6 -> 31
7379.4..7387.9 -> 38.9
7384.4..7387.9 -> 41.4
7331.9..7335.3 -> 36.8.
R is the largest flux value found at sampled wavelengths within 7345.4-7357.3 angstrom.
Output 35.41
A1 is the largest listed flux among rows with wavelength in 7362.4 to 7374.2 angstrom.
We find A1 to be 41.75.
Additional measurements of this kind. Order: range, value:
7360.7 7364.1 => 39.61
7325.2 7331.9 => 35.33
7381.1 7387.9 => 42.04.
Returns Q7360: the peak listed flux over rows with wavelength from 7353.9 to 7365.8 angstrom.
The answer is 39.61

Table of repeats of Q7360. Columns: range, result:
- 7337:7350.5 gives 39.89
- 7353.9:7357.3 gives 35.3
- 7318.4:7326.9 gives 37.44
